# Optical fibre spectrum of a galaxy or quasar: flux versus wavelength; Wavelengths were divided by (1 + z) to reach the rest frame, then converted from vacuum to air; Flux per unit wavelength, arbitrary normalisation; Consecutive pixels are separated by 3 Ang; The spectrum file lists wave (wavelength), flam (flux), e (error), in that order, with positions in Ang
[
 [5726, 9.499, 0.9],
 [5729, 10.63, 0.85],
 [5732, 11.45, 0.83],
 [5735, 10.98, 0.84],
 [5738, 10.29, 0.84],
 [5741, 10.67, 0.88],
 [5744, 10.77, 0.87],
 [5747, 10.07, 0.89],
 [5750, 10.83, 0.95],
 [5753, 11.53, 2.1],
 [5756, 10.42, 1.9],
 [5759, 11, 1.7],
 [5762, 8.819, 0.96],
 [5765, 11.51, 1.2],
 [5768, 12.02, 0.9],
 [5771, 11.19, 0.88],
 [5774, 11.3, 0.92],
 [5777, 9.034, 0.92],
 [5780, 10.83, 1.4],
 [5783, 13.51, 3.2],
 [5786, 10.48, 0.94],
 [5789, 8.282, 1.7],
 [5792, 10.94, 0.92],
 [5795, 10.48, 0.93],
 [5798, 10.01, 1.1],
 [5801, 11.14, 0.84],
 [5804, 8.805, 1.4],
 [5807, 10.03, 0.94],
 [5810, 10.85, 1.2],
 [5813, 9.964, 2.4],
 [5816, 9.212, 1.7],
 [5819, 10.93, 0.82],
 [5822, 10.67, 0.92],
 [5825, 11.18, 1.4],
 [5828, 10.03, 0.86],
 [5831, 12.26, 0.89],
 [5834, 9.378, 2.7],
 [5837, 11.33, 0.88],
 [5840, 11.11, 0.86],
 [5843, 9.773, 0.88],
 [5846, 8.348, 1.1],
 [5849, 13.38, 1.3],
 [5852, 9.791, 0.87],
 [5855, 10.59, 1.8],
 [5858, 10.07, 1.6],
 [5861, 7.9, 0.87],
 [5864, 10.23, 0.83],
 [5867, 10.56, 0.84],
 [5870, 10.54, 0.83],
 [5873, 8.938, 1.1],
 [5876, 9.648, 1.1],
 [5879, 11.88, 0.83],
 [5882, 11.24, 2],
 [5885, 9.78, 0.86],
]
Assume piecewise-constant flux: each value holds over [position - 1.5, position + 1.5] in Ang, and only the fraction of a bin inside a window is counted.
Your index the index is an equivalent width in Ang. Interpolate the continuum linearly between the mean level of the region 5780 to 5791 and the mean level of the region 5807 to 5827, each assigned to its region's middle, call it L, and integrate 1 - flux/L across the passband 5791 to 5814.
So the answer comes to 0.7 Ang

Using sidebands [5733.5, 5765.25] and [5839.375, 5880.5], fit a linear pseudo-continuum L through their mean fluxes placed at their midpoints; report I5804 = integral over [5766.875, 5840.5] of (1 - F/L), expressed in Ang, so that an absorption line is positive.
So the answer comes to -1.4 Ang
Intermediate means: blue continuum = 10.6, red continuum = 10.2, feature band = 10.6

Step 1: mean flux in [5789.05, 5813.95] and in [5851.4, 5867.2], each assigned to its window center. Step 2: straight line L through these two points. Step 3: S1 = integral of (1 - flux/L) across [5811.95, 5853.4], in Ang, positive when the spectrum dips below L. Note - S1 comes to -2.3 Ang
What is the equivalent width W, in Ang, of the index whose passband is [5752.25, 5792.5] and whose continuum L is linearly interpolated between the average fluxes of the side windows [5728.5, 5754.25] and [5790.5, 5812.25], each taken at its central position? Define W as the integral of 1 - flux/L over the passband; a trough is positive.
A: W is -0.8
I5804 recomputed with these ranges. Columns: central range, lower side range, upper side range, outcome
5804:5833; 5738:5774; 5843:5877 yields -0.41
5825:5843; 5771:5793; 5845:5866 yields -0.88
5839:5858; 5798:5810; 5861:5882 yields -0.53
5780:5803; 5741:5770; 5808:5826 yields -0.18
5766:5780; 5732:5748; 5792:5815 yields -0.64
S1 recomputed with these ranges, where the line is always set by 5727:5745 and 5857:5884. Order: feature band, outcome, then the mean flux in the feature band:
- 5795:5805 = 0.3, 10.1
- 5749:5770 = -0.5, 10.9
